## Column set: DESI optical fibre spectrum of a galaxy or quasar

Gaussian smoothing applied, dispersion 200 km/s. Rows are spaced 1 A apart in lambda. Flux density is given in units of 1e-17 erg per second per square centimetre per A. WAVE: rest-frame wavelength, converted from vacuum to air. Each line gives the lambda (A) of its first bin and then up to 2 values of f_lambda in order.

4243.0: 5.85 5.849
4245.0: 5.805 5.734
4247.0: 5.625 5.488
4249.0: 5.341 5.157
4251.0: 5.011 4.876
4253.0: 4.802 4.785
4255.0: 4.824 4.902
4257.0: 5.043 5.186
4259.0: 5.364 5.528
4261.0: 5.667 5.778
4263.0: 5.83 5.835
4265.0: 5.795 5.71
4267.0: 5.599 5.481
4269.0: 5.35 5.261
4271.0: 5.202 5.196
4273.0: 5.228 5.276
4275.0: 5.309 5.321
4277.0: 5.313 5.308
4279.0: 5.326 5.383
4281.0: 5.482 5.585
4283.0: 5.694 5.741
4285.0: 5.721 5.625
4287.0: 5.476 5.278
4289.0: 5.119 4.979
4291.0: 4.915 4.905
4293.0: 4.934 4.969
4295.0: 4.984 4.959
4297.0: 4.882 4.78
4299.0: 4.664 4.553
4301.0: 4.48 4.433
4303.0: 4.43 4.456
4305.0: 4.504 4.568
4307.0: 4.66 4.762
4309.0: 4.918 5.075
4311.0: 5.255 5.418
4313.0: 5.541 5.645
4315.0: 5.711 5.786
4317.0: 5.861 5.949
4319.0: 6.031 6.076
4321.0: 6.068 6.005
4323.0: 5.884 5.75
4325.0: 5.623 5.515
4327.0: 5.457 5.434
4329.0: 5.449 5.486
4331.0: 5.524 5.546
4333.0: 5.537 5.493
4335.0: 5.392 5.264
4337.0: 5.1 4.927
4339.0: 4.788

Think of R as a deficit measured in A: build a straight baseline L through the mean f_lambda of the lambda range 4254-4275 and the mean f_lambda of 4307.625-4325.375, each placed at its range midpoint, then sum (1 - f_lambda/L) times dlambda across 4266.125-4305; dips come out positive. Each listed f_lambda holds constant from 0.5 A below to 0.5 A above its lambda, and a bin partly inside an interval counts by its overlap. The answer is 2.4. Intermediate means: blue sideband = 5.39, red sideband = 5.64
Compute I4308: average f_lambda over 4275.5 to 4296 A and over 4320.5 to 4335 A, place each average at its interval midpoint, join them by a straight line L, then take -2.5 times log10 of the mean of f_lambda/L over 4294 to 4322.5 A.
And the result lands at 0.065 mag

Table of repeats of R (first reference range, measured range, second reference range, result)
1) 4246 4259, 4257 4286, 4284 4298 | -1.9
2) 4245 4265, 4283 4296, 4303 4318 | 0.0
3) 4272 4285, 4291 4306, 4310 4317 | 2.1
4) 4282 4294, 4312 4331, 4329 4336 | -1.0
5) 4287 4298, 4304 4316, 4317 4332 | 0.7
